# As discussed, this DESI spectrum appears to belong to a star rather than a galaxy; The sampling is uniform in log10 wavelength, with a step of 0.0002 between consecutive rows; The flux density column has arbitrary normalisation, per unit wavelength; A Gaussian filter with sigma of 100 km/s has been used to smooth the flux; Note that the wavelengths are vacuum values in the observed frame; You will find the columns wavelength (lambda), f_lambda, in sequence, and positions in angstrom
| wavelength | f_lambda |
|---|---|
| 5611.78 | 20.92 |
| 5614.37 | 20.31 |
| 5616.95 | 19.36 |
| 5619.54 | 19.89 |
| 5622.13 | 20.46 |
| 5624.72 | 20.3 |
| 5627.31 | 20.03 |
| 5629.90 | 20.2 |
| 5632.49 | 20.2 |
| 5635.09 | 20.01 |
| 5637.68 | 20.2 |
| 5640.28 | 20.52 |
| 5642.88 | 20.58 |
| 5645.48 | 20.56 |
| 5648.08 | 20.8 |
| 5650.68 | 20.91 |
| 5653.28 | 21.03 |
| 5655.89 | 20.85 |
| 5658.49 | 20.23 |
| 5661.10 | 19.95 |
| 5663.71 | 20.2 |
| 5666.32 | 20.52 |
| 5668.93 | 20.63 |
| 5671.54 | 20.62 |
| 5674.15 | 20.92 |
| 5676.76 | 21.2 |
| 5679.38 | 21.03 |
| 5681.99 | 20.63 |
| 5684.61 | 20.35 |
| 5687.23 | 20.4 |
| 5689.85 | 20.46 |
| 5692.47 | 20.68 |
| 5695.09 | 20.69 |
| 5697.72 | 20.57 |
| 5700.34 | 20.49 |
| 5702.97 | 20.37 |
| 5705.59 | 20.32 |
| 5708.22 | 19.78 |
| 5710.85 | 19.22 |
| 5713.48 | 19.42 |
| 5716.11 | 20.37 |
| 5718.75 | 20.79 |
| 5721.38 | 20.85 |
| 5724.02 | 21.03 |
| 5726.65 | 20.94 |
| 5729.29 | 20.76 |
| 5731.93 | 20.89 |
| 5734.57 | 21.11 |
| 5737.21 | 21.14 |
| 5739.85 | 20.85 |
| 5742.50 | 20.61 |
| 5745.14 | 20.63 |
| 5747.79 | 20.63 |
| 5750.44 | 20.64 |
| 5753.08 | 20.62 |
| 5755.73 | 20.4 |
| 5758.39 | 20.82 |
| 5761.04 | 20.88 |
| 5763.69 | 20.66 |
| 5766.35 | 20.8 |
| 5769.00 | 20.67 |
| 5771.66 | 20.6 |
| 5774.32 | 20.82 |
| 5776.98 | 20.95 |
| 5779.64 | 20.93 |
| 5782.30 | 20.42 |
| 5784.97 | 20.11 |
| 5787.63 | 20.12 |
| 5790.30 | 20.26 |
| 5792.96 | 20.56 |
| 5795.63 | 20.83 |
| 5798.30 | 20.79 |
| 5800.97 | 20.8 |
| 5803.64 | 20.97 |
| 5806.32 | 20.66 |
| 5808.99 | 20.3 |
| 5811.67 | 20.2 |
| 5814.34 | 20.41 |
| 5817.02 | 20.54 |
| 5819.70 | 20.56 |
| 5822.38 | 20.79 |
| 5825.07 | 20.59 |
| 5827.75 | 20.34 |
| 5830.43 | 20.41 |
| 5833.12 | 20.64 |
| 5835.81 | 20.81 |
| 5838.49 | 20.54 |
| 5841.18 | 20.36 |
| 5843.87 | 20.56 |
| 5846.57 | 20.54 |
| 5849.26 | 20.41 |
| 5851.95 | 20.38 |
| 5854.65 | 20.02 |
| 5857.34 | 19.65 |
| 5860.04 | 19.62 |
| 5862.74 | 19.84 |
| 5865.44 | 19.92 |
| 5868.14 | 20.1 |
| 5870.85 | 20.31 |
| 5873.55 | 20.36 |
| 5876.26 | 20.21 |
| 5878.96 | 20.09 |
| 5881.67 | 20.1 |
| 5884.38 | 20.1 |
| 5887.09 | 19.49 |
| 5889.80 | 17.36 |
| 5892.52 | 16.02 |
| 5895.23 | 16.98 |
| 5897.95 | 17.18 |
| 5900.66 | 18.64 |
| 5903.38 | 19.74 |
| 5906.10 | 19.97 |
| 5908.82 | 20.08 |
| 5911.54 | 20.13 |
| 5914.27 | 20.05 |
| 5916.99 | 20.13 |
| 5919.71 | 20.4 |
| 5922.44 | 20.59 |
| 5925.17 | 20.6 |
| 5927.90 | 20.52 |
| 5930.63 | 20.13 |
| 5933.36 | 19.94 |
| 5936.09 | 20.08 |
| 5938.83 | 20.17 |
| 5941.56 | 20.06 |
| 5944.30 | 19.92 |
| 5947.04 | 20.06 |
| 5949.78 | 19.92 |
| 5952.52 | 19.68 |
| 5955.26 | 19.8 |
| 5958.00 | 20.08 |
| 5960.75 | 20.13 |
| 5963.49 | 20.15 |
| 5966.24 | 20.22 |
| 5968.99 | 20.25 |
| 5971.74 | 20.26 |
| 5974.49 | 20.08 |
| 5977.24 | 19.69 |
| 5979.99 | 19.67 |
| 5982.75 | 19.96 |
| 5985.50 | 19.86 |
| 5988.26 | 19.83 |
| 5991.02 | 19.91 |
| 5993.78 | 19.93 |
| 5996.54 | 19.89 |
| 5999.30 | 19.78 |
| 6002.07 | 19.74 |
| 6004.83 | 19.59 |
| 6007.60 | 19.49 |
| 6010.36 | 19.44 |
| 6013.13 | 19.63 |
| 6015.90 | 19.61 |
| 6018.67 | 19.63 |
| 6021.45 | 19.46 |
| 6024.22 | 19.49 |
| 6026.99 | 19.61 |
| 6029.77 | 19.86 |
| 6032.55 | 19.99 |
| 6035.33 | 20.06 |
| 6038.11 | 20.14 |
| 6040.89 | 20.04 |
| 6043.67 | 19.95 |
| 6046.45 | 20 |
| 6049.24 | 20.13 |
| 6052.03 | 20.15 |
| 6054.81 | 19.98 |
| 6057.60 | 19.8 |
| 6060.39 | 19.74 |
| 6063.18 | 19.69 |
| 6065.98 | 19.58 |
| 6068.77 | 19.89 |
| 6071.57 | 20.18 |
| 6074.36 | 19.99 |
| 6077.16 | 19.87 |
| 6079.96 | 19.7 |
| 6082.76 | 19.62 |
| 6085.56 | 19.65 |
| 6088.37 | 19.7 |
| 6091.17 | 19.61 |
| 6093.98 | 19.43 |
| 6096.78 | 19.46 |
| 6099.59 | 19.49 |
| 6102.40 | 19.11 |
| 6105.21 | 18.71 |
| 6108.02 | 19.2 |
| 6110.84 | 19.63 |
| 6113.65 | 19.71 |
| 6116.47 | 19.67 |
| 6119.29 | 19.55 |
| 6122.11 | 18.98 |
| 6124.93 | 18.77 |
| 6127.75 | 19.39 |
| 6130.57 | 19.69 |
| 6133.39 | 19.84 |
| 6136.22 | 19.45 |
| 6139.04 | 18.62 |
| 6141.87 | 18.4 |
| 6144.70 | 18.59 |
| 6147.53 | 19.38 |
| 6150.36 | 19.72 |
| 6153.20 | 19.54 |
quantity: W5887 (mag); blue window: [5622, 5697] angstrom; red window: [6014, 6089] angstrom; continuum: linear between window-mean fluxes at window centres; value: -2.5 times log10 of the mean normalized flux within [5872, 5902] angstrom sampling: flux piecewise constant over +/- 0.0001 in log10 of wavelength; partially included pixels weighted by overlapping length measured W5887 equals 0.07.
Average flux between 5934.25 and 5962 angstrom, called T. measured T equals 20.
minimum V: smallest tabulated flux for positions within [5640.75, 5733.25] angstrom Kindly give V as 19.22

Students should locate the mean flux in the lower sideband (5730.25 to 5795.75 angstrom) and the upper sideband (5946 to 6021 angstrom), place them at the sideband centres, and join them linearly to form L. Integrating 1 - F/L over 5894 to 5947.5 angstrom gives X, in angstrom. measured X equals 0.8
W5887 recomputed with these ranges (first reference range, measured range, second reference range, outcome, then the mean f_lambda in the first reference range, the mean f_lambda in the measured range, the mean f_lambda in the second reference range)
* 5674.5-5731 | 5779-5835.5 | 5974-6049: -0.014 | 20.5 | 20.5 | 19.8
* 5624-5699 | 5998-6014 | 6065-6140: 0.007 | 20.5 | 19.6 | 19.5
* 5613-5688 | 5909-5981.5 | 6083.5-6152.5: -0.020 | 20.4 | 20.1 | 19.3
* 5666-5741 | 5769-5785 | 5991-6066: -0.014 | 20.6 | 20.7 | 19.8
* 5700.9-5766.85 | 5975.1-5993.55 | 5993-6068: 0.004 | 20.6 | 19.8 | 19.8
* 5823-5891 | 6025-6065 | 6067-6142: -0.016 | 20.1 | 19.9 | 19.5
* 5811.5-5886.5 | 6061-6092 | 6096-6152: -0.018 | 20.3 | 19.8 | 19.3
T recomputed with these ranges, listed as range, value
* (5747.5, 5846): 20.6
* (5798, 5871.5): 20.4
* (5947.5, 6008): 19.9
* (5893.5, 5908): 18.5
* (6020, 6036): 19.7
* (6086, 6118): 19.4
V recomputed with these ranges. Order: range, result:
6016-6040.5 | 19.46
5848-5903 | 16.02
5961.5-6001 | 19.67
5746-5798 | 20.11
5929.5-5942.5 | 19.94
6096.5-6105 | 19.11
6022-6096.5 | 19.43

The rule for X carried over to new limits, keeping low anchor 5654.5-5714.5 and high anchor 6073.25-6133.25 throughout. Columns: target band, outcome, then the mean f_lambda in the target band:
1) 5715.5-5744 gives -0.8 angstrom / 20.9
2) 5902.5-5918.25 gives -0.1 angstrom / 20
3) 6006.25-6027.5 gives 0.1 angstrom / 19.5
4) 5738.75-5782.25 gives -1.0 angstrom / 20.7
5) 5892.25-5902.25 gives 1.3 angstrom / 17.4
